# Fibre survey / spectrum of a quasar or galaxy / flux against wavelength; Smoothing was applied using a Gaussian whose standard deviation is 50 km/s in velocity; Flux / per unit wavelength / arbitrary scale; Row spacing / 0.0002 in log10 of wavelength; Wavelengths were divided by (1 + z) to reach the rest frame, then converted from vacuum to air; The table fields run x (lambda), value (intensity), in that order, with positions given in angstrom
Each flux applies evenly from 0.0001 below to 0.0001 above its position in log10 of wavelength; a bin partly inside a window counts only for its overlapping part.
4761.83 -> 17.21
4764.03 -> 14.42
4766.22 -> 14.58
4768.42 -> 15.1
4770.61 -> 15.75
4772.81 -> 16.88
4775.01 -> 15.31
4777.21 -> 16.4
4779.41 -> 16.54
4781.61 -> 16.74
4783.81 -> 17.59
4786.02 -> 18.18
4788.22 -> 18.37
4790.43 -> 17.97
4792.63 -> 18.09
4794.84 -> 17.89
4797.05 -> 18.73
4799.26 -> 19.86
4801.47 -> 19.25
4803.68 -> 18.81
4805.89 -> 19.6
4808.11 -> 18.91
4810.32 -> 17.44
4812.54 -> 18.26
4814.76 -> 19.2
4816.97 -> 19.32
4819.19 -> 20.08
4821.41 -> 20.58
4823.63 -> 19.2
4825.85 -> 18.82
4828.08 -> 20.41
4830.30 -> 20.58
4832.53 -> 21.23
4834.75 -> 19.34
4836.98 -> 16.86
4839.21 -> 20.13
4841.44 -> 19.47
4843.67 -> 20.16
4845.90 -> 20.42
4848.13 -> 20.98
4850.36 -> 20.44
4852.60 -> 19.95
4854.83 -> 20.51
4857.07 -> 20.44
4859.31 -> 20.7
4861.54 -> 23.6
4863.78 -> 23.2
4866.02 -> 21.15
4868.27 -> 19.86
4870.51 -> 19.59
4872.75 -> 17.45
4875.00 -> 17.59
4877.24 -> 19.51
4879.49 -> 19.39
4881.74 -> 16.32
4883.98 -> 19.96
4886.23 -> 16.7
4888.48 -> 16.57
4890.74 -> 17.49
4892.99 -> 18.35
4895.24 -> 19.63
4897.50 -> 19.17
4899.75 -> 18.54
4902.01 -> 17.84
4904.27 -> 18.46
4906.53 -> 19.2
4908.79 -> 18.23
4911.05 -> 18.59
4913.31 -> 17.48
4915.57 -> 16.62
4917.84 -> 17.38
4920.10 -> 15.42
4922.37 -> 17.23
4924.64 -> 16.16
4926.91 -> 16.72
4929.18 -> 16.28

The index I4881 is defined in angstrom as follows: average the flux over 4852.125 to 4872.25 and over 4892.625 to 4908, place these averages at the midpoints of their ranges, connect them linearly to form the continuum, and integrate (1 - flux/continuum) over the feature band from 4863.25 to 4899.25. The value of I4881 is 1.9 angstrom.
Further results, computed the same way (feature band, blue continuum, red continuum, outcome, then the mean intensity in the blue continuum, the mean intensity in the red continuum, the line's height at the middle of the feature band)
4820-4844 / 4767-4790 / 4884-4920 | -3.4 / 16.7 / 18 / 17.3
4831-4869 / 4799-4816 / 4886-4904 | -4.1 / 18.9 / 18.1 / 18.5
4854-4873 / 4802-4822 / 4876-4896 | -2.5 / 19.1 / 18.2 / 18.5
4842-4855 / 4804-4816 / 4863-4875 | -0.6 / 18.7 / 19.9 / 19.5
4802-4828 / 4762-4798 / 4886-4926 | -3.2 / 16.8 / 17.7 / 17.1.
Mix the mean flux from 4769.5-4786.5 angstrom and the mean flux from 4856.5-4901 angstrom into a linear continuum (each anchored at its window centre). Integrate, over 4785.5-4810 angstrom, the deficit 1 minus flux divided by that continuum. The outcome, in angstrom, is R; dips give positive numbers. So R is -2.2 angstrom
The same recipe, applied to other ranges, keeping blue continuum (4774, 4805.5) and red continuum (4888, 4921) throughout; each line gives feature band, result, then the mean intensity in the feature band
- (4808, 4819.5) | -0.6 angstrom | 18.8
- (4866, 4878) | -0.7 angstrom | 19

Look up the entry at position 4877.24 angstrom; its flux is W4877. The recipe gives 19.51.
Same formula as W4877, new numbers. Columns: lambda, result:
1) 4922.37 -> 17.23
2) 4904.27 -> 18.46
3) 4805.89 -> 19.6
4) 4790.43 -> 17.97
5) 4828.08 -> 20.41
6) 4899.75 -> 18.54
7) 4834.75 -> 19.34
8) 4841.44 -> 19.47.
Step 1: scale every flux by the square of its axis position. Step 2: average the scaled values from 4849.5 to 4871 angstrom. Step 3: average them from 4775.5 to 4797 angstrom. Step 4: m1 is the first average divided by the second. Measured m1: 1.23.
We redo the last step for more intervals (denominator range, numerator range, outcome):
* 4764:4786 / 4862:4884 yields 1.26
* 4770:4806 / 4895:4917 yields 1.08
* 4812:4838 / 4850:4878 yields 1.06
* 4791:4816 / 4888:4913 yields 1.02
